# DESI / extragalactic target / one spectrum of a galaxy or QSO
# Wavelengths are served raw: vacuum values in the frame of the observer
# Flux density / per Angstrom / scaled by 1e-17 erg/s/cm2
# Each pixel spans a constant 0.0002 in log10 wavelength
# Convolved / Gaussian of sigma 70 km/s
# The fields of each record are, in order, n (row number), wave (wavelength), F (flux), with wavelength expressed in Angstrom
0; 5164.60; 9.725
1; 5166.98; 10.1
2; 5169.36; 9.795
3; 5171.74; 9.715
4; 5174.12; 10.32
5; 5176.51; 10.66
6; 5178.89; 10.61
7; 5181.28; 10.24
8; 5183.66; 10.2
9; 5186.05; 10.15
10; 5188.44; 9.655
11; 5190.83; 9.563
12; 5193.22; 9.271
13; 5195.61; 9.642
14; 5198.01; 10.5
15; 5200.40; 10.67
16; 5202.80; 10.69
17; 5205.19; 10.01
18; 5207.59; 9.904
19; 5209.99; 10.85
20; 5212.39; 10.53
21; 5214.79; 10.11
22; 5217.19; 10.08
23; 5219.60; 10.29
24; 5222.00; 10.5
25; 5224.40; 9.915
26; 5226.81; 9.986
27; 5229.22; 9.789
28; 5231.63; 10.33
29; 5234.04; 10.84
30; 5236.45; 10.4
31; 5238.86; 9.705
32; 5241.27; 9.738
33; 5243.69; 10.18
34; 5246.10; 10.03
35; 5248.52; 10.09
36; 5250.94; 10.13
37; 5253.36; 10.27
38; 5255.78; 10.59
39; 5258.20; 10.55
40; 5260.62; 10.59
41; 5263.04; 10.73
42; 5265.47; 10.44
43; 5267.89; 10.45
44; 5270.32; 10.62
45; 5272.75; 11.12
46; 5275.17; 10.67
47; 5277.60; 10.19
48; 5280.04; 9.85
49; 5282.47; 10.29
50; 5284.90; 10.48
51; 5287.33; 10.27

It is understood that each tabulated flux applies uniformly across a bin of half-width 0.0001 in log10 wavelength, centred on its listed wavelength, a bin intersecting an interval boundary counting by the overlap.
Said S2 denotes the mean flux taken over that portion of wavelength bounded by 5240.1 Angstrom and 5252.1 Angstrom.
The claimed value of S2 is 10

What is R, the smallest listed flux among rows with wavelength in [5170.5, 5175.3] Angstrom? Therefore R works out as 9.715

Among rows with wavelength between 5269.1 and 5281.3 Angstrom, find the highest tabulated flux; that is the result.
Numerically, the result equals 11.12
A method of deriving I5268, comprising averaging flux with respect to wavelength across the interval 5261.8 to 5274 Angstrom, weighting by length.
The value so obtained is 10.7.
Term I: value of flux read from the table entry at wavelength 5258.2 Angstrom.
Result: 10.55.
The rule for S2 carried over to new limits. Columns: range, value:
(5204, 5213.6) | 10.3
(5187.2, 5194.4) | 9.5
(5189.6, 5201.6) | 9.93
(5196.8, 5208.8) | 10.4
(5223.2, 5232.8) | 10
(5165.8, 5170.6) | 9.95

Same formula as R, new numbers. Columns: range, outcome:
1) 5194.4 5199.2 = 9.642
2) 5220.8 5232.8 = 9.789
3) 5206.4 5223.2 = 9.904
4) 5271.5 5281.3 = 9.85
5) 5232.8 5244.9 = 9.705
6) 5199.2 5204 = 10.67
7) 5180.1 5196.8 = 9.271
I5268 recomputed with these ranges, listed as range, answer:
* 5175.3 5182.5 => 10.5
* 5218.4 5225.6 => 10.2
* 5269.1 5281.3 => 10.5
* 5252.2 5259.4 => 10.5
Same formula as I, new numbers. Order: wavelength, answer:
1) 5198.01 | 10.5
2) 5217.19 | 10.08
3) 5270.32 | 10.62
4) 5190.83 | 9.563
